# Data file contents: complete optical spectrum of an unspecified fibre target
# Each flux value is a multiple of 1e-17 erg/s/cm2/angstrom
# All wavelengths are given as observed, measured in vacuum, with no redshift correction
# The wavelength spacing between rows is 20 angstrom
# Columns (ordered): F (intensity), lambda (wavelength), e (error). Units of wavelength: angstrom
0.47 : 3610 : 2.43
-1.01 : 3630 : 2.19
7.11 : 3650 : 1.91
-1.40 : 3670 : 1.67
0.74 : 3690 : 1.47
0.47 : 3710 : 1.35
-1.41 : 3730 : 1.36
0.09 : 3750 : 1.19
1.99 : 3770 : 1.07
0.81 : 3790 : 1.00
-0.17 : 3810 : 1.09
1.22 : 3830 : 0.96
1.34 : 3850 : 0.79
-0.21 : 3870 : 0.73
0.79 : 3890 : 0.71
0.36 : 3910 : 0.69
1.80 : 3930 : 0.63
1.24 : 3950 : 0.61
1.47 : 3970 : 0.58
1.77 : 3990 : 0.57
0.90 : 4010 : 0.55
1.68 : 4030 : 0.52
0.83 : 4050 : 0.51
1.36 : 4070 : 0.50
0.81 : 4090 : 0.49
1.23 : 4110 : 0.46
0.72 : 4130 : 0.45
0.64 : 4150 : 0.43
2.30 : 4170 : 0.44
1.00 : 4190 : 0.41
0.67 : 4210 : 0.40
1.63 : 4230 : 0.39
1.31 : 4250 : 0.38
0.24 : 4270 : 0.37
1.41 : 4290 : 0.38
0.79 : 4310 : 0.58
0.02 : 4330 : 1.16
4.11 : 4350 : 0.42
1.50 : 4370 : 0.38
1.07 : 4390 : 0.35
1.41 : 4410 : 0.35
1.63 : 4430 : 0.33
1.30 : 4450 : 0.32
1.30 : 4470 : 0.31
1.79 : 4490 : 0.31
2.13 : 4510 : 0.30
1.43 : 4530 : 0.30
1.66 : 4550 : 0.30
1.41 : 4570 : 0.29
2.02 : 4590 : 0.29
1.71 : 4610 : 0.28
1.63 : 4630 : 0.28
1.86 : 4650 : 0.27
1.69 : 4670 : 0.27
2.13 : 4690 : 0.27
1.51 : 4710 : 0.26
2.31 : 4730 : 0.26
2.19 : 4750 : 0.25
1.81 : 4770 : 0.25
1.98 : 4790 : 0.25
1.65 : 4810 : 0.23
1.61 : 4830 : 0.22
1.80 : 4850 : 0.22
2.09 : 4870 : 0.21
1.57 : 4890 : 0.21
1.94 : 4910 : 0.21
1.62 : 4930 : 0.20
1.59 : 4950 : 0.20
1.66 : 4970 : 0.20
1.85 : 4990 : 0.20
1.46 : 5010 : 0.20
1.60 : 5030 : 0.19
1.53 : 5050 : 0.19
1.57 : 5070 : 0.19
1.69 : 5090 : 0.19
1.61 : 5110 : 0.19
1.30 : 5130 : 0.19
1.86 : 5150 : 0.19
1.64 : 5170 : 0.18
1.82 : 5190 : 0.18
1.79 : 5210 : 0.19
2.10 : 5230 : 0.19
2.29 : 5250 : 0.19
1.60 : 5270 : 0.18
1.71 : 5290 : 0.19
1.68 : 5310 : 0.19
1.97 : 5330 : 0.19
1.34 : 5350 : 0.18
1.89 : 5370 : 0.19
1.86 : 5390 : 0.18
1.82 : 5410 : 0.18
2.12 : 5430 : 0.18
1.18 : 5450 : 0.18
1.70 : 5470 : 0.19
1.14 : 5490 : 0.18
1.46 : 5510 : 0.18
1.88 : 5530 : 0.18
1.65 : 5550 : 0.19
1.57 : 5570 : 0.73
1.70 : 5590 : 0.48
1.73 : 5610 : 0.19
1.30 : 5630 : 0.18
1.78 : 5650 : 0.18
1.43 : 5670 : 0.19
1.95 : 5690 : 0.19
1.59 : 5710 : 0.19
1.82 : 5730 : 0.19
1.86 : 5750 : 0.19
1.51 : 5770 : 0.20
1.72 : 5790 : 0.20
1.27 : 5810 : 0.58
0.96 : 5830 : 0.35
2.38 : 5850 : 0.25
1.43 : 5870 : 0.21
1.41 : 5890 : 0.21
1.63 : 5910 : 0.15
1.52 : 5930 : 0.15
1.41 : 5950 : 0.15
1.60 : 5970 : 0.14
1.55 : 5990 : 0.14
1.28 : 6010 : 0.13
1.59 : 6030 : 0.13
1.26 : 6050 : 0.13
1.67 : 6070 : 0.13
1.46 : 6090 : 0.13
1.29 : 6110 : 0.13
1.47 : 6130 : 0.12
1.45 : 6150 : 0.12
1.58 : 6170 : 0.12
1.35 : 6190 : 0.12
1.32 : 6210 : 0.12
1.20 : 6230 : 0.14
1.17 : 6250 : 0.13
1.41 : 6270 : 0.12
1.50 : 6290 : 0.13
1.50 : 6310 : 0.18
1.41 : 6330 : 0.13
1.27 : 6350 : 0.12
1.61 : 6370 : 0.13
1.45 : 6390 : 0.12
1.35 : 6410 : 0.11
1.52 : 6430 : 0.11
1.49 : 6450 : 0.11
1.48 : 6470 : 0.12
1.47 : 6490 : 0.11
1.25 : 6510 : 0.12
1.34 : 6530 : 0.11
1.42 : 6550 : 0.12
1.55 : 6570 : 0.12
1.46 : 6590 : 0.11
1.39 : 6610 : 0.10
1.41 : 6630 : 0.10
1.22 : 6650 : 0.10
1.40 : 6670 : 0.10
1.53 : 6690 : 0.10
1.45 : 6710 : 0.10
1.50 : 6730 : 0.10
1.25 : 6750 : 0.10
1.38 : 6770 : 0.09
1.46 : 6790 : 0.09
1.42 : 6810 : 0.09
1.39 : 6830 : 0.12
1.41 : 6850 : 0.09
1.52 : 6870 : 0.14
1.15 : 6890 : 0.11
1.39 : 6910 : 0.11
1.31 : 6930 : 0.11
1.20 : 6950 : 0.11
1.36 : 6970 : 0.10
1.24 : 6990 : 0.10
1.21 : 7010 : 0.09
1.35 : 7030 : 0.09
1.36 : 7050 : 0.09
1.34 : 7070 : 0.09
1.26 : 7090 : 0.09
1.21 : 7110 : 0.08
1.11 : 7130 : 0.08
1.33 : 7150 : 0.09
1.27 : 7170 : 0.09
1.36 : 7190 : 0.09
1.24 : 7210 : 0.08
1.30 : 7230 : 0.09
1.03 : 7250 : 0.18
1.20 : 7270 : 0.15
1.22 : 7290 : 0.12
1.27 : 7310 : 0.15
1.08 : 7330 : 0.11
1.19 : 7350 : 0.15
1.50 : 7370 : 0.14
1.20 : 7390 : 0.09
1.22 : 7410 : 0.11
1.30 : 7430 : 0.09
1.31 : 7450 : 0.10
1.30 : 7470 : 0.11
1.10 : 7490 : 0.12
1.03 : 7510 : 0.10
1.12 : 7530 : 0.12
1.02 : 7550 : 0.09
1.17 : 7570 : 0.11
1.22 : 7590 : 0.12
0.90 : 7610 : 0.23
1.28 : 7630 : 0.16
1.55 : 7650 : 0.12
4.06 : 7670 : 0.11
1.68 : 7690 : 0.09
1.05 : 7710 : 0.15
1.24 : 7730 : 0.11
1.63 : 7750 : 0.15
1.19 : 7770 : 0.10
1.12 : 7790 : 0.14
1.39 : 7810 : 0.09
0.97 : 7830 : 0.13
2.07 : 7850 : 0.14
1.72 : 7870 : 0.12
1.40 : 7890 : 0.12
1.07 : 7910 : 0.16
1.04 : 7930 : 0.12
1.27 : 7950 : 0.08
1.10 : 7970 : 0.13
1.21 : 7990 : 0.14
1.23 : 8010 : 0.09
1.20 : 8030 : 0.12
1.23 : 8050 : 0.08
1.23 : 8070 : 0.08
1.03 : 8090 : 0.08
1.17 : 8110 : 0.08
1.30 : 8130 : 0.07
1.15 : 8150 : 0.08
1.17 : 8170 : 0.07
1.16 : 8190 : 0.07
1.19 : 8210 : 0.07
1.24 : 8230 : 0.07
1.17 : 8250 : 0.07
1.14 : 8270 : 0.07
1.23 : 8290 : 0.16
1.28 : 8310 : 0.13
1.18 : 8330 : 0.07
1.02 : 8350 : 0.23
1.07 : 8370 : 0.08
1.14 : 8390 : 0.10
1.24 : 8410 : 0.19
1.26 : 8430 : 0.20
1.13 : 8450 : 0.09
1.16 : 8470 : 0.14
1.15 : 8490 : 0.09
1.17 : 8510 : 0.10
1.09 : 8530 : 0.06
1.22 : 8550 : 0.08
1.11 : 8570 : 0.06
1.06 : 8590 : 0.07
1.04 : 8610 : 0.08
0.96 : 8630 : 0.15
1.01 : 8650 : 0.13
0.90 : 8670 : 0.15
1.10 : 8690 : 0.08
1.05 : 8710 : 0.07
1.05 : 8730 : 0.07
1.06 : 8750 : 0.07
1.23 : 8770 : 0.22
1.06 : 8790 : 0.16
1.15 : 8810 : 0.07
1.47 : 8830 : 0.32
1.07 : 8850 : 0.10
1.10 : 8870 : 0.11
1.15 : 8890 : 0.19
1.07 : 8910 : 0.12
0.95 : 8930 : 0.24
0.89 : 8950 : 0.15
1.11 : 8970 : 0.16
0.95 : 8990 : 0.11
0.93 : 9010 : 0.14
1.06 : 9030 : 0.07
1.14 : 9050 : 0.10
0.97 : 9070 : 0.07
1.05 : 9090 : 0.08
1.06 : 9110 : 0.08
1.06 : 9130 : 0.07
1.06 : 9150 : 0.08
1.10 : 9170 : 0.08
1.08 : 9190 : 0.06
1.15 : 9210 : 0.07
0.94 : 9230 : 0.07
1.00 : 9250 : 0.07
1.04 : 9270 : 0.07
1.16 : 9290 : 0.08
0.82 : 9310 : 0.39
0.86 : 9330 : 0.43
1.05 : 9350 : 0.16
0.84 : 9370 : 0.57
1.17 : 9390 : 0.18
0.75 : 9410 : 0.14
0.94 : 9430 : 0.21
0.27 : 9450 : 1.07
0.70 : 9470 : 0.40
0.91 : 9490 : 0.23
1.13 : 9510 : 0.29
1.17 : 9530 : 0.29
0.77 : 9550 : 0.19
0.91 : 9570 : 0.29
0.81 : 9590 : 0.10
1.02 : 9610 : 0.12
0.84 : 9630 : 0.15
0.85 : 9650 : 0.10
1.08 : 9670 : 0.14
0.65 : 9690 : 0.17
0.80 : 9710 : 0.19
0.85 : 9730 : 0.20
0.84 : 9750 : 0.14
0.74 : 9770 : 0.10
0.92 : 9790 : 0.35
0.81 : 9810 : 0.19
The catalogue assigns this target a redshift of 0.168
